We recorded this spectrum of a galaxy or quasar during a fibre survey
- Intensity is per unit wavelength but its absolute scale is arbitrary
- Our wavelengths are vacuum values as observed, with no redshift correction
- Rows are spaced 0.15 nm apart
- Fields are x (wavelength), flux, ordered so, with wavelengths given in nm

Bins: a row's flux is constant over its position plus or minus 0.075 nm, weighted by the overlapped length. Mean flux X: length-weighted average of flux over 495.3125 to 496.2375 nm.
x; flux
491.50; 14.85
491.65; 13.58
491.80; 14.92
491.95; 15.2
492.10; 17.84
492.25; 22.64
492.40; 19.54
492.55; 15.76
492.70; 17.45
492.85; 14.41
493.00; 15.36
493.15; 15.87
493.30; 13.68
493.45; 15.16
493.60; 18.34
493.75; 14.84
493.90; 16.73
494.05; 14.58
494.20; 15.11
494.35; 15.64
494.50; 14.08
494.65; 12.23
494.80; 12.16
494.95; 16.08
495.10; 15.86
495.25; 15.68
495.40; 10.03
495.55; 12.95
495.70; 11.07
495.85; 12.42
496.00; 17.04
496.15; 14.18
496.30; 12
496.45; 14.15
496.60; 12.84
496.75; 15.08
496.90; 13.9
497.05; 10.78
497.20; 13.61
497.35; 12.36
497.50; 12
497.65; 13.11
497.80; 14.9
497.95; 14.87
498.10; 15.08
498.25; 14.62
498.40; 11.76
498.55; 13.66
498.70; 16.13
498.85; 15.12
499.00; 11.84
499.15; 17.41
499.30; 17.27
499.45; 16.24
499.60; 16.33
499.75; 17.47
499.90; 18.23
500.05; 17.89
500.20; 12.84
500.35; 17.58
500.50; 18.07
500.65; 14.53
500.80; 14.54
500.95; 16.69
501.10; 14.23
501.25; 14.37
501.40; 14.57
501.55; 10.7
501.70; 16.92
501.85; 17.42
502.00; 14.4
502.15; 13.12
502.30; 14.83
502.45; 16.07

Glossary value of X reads 13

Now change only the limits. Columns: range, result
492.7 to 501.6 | 14.6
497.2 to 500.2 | 15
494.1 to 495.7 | 13.9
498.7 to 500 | 16.3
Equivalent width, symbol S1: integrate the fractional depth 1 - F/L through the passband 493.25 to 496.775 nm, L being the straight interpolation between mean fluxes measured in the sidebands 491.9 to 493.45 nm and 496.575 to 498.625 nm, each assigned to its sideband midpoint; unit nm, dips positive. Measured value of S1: 0.22 nm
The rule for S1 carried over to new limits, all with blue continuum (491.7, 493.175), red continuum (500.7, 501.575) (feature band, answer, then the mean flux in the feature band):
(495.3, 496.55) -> 0.22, 13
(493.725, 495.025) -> 0.14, 14.6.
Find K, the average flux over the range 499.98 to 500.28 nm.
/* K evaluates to 15.4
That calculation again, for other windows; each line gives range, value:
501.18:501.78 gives 14.2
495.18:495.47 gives 12.9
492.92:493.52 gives 15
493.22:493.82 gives 15.5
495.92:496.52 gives 14.3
